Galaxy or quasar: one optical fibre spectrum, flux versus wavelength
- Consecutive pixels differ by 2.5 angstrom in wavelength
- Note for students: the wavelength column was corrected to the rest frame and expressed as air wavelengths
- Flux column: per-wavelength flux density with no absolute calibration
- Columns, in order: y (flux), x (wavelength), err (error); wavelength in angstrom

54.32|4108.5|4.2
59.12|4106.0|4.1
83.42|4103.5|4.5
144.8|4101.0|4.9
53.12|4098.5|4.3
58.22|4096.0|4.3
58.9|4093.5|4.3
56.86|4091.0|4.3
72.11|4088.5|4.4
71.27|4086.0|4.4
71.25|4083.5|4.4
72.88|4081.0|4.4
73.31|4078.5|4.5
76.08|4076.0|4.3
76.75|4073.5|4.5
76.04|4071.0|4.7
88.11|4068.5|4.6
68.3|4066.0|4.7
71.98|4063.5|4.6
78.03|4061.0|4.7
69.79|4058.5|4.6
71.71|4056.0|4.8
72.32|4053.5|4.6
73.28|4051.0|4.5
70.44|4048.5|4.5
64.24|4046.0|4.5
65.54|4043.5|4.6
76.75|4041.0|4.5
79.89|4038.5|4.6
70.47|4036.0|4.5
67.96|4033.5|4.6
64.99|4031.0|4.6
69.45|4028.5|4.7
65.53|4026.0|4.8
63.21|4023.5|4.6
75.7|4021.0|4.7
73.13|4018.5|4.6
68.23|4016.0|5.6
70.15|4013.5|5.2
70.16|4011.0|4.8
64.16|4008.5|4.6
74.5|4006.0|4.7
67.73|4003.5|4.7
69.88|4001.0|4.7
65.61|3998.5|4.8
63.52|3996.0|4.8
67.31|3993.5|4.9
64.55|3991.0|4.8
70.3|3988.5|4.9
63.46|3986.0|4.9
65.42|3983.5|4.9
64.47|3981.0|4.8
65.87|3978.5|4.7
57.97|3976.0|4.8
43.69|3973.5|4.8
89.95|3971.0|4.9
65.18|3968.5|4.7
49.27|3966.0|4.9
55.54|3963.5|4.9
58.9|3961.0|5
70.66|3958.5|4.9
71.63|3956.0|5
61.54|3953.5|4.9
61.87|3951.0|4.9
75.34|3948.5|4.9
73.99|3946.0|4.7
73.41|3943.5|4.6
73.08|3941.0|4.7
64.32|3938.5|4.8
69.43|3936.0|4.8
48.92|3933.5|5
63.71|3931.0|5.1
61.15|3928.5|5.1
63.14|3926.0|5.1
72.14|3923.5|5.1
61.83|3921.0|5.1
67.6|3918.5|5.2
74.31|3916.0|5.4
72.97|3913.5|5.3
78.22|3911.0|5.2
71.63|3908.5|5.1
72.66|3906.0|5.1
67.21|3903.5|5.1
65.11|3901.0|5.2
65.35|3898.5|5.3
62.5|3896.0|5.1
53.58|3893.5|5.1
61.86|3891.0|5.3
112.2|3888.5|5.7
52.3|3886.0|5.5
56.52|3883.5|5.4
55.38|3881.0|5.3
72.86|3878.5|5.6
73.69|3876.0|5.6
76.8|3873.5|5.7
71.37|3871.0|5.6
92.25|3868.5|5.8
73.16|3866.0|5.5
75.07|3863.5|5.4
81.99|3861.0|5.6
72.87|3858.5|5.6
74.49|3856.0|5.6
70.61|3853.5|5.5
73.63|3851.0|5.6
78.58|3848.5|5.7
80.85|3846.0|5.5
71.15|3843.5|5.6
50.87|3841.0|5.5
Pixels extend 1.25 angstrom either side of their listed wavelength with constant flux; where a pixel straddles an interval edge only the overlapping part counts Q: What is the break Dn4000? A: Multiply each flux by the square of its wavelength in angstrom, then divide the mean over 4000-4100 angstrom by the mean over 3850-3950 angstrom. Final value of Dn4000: 1.1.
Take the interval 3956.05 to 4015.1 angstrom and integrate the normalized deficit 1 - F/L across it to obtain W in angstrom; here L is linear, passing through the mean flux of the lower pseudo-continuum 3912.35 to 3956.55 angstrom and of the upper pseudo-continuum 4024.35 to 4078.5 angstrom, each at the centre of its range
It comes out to 3.5 angstrom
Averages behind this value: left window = 67.2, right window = 72.2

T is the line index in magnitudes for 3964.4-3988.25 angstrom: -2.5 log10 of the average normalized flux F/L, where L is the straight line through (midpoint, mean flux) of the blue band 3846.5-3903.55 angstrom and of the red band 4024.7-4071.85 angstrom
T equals 0.14 mag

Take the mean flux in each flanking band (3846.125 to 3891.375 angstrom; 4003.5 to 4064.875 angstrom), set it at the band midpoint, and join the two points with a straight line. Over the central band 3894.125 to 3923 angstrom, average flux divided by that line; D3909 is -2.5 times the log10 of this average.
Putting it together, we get 0.07 mag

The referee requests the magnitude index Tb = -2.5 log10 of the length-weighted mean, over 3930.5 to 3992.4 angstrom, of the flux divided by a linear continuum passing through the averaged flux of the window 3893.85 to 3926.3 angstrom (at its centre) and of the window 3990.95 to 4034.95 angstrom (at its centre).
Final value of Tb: 0.06 mag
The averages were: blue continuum 68.6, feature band 64.9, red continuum 68.2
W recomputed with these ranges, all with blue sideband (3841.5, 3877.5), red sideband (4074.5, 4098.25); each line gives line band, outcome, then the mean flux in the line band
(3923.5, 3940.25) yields 2.3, 62.9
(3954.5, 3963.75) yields 0.9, 65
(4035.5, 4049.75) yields -0.5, 71.3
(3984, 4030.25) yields 1.4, 68.1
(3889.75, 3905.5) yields 2.4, 63.1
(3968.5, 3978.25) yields 1.0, 64.2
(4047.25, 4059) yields -0.5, 71.6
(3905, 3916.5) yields 0.0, 74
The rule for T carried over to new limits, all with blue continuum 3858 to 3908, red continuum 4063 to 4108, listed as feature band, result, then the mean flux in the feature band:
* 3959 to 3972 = 0.133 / 63.7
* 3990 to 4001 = 0.104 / 65.8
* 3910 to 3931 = 0.043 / 68.5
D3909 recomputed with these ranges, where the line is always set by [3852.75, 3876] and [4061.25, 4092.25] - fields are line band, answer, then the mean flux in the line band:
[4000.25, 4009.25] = 0.07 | 69.3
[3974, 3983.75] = 0.21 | 61.7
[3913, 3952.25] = 0.12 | 67.2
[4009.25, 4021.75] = 0.05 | 71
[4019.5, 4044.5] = 0.06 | 70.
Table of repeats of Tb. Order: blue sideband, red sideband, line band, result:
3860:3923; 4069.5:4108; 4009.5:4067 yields 0.03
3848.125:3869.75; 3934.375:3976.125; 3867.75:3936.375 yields 0.06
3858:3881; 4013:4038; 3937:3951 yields 0.02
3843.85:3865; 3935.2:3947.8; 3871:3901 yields 0.10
